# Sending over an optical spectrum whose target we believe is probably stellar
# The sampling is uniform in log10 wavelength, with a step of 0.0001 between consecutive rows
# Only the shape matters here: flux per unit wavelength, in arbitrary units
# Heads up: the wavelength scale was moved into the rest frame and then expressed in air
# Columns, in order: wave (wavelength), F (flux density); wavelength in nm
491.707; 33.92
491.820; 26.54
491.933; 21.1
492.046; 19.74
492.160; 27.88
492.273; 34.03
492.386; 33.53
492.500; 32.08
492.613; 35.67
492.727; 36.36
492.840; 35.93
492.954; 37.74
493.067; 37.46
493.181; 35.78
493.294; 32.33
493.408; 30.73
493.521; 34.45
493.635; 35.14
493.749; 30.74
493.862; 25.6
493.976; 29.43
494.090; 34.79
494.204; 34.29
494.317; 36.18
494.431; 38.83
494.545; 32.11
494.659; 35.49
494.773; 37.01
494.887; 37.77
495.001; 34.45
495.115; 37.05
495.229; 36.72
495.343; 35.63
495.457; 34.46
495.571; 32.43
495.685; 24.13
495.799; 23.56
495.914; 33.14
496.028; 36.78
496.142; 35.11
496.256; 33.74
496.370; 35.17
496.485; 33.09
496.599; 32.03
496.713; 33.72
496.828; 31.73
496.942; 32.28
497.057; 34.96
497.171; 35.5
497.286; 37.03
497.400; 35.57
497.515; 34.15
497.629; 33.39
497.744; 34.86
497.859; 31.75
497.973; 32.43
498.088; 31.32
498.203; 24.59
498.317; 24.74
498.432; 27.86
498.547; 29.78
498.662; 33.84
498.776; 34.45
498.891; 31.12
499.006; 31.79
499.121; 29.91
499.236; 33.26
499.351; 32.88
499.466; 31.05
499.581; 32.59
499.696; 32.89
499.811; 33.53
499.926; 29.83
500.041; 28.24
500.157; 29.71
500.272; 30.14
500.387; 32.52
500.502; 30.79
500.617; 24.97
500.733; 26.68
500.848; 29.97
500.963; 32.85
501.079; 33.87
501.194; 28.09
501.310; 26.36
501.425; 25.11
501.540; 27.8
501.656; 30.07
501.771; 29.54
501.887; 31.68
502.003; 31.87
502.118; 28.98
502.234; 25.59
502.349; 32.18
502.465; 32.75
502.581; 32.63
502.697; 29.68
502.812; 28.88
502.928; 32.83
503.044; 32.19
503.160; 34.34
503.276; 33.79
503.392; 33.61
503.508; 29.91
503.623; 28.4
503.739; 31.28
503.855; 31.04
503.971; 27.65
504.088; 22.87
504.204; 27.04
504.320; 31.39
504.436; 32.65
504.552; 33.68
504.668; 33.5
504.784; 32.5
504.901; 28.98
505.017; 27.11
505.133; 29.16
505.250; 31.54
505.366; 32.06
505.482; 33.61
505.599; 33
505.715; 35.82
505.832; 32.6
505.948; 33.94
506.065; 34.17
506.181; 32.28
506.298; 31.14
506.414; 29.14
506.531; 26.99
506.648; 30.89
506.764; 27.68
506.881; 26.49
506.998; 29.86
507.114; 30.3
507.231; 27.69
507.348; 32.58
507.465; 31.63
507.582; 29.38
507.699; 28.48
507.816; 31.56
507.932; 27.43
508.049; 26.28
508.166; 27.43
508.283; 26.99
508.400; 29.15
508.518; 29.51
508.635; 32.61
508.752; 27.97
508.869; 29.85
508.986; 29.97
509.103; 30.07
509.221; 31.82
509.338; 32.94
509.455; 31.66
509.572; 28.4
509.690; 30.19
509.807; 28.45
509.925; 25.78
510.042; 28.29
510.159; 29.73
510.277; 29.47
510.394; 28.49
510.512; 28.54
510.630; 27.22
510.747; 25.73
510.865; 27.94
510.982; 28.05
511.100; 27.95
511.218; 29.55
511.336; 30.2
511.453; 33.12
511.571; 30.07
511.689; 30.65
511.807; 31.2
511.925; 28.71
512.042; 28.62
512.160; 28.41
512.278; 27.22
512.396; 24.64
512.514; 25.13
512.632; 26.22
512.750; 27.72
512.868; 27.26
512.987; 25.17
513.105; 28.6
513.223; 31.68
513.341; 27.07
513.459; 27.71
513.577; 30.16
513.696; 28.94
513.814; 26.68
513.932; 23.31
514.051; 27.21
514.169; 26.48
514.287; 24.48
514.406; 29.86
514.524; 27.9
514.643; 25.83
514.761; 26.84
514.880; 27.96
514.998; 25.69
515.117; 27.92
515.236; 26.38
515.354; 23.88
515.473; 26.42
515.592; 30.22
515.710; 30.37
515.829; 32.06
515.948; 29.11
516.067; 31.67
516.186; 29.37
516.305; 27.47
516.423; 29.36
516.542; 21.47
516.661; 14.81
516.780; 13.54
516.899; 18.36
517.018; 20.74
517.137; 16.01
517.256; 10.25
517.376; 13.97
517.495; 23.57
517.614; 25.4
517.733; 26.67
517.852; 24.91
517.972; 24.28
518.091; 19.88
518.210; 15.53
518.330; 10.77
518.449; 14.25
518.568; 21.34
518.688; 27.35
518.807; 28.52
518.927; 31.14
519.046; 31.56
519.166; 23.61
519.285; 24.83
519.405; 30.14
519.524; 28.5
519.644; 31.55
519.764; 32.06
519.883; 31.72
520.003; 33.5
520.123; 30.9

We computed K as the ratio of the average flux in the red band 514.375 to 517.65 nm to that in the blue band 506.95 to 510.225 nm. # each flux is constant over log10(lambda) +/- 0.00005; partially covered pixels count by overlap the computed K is 0.8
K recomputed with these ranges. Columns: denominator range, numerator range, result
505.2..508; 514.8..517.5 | 0.78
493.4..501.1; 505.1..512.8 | 0.91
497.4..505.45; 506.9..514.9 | 0.93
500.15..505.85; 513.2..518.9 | 0.80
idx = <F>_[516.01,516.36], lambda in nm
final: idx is 29.5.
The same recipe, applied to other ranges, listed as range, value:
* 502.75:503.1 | 31.3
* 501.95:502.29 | 28.8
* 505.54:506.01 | 33.8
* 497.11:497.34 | 36.2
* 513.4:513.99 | 27.4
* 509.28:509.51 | 32.3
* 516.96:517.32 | 15.6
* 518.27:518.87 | 20.5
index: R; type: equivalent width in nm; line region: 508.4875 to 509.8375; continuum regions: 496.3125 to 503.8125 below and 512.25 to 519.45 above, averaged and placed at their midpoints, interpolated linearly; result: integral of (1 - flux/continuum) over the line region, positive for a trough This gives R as -0.13 nm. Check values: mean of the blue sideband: 31.2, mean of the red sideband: 25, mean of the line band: 30.4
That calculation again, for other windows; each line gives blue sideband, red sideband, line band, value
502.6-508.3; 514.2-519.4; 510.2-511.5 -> -0.059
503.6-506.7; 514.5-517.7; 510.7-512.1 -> -0.115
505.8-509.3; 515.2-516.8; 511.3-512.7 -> -0.028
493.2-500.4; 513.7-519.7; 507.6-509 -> -0.046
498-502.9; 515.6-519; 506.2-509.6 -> -0.339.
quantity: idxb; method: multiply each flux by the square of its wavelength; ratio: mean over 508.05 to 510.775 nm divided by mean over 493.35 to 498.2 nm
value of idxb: 0.9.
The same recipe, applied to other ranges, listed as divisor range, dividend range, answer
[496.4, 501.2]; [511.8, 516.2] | 0.93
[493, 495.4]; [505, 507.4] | 0.94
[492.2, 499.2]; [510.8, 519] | 0.83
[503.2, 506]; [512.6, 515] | 0.91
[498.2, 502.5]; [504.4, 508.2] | 1.04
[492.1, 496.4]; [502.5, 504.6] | 0.95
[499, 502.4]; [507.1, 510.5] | 1.01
